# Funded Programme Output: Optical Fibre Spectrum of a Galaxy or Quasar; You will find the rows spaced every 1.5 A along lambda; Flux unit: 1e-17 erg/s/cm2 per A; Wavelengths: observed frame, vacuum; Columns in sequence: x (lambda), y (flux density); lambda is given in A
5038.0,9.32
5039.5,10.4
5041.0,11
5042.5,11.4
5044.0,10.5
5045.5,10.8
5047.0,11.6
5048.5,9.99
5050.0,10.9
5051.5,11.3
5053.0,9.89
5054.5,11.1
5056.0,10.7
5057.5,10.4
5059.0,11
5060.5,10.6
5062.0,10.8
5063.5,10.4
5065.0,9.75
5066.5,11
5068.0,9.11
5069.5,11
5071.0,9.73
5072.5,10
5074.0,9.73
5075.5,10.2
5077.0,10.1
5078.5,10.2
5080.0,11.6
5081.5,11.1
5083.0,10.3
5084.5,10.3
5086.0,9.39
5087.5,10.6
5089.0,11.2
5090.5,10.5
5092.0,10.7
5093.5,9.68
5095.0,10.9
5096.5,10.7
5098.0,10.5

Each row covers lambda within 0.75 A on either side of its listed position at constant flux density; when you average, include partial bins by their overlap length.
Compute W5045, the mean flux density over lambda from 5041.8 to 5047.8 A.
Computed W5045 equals 11.1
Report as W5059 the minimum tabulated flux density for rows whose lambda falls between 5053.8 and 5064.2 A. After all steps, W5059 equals 10.4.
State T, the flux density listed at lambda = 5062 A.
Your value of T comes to 10.8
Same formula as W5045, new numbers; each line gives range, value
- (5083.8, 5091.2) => 10.4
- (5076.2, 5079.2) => 10.2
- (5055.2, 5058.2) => 10.6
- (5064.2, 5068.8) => 9.97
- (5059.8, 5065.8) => 10.4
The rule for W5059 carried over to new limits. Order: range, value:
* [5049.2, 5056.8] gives 9.89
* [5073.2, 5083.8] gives 9.73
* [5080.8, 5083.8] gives 10.3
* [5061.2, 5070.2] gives 9.11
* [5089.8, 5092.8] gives 10.5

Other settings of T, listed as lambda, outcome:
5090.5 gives 10.5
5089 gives 11.2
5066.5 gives 11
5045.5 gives 10.8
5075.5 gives 10.2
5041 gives 11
